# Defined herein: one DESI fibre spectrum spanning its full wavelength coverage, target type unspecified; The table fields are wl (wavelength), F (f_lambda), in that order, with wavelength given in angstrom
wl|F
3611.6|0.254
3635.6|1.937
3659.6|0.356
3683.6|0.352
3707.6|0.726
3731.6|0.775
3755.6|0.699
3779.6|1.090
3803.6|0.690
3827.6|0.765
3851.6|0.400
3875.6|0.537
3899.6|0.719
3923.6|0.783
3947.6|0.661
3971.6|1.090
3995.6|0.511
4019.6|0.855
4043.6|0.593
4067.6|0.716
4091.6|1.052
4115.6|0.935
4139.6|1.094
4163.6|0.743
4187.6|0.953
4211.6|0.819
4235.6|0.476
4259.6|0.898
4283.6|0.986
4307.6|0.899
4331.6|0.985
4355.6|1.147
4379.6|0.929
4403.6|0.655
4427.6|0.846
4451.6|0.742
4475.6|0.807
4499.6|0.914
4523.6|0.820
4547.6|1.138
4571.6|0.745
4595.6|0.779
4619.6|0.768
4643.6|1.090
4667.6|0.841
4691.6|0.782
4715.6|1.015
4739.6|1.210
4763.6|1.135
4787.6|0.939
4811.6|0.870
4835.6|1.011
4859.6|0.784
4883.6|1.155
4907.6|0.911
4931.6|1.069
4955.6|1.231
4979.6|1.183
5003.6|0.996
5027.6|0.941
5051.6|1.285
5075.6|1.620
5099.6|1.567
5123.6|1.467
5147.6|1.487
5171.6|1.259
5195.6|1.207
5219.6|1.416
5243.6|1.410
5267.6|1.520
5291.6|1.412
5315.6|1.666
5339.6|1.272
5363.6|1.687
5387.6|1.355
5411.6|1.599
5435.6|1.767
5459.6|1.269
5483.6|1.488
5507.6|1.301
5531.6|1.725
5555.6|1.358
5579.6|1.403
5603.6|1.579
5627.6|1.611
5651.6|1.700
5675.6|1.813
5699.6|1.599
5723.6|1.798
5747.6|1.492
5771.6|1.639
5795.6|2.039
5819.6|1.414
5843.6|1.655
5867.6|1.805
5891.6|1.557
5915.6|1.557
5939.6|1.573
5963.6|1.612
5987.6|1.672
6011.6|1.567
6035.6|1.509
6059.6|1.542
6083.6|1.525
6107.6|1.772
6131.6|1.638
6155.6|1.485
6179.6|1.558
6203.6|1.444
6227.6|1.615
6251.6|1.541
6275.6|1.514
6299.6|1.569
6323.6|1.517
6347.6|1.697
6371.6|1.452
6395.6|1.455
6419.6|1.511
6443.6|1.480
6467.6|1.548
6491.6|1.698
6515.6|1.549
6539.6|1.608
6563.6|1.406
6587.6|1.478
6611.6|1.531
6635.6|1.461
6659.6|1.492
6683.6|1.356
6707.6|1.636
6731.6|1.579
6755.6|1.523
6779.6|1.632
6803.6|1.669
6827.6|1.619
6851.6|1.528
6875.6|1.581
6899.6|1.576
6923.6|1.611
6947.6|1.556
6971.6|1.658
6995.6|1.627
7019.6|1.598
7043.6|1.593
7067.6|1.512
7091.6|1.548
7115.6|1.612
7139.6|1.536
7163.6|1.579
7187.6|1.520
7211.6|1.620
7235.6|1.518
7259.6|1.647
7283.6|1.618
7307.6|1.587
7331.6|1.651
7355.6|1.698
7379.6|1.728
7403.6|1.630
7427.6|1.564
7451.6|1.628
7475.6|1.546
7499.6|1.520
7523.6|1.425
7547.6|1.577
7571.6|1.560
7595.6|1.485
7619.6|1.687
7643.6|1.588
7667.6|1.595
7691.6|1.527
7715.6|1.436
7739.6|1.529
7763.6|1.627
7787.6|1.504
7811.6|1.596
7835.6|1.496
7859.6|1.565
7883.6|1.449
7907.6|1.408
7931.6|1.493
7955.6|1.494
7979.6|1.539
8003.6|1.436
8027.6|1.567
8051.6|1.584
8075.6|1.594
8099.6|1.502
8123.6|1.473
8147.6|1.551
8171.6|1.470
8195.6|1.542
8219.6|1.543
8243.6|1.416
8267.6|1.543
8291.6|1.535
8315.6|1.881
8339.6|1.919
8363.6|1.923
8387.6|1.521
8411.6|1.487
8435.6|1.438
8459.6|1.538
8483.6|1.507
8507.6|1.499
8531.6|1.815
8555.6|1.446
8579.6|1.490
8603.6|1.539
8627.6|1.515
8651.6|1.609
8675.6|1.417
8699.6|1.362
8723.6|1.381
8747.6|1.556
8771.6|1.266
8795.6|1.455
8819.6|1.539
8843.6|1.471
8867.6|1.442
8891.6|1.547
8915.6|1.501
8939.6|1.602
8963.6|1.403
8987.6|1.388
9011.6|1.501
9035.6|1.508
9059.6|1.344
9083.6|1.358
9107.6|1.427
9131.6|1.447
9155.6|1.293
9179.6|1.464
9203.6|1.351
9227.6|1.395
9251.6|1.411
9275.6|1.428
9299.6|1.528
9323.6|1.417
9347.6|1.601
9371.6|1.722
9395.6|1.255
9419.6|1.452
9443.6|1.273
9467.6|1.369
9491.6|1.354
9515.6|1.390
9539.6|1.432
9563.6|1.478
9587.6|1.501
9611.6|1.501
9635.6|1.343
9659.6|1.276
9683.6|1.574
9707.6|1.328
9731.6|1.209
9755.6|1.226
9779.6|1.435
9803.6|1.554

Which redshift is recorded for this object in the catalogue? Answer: 0.269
